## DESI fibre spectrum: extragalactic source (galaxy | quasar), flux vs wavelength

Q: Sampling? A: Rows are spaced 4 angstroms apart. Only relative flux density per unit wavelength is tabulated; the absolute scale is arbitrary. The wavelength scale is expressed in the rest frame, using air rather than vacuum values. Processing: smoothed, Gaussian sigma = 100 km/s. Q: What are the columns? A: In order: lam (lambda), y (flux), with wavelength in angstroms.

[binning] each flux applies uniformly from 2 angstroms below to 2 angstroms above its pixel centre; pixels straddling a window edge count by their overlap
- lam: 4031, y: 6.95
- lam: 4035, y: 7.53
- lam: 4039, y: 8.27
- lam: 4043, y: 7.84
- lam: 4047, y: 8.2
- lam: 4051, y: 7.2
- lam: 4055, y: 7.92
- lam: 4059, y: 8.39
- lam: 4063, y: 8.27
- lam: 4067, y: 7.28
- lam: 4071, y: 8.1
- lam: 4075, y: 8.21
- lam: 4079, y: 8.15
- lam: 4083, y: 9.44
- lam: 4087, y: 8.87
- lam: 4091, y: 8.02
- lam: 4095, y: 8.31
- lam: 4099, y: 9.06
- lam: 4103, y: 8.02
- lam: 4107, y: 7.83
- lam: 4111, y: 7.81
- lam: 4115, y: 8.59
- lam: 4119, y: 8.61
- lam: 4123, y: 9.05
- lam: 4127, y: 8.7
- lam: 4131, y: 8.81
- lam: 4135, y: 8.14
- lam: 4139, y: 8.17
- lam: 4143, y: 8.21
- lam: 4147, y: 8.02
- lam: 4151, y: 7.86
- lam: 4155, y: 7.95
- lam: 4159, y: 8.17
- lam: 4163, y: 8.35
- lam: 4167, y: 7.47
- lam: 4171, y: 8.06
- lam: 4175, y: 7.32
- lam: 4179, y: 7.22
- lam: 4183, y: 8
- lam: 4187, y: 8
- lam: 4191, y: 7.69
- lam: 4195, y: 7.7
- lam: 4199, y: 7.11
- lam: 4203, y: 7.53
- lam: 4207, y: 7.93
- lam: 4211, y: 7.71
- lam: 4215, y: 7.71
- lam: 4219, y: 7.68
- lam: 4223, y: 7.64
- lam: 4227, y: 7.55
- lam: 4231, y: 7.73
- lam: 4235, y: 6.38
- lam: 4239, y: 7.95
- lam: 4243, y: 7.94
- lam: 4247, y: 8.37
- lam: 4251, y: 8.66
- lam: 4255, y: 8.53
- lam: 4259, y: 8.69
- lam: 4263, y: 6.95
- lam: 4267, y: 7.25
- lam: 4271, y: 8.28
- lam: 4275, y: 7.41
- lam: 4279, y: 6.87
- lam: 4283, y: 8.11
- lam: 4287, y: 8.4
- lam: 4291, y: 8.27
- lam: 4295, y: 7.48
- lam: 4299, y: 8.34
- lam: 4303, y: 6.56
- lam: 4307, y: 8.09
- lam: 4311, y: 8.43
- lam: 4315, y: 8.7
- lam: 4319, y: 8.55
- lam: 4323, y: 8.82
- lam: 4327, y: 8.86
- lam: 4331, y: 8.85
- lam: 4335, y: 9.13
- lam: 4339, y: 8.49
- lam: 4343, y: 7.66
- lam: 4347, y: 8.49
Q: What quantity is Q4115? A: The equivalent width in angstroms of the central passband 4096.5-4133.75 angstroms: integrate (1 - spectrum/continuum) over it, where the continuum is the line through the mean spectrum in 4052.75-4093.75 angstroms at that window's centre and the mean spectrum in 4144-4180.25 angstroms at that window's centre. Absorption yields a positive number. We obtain -2.0 angstroms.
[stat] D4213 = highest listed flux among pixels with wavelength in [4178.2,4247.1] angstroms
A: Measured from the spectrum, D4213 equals 8.37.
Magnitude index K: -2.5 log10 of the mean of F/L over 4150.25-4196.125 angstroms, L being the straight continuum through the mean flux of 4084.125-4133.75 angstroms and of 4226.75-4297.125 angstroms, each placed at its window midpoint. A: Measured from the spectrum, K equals 0.05 mag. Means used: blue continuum 8.49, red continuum 7.83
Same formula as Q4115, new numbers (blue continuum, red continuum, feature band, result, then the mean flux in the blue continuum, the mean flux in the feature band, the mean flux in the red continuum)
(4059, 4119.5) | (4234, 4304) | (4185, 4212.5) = 1.2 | 8.3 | 7.67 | 7.84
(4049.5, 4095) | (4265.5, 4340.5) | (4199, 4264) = 2.9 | 8.19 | 7.8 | 8.16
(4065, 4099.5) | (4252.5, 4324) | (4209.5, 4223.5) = 0.7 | 8.35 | 7.69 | 7.98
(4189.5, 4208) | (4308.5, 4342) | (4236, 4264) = -0.4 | 7.57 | 8.14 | 8.69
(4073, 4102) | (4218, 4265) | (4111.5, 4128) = -0.5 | 8.56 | 8.66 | 7.84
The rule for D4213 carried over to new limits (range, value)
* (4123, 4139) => 9.05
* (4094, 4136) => 9.06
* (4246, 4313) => 8.69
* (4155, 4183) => 8.35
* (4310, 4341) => 9.13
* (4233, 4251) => 8.66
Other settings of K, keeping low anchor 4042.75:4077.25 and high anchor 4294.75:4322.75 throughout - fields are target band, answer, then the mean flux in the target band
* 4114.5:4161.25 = -0.05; 8.35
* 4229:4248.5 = 0.06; 7.66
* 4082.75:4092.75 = -0.09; 8.68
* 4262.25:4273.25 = 0.07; 7.55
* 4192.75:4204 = 0.08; 7.44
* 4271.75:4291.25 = 0.04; 7.8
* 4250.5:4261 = -0.07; 8.62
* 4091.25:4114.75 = -0.03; 8.22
